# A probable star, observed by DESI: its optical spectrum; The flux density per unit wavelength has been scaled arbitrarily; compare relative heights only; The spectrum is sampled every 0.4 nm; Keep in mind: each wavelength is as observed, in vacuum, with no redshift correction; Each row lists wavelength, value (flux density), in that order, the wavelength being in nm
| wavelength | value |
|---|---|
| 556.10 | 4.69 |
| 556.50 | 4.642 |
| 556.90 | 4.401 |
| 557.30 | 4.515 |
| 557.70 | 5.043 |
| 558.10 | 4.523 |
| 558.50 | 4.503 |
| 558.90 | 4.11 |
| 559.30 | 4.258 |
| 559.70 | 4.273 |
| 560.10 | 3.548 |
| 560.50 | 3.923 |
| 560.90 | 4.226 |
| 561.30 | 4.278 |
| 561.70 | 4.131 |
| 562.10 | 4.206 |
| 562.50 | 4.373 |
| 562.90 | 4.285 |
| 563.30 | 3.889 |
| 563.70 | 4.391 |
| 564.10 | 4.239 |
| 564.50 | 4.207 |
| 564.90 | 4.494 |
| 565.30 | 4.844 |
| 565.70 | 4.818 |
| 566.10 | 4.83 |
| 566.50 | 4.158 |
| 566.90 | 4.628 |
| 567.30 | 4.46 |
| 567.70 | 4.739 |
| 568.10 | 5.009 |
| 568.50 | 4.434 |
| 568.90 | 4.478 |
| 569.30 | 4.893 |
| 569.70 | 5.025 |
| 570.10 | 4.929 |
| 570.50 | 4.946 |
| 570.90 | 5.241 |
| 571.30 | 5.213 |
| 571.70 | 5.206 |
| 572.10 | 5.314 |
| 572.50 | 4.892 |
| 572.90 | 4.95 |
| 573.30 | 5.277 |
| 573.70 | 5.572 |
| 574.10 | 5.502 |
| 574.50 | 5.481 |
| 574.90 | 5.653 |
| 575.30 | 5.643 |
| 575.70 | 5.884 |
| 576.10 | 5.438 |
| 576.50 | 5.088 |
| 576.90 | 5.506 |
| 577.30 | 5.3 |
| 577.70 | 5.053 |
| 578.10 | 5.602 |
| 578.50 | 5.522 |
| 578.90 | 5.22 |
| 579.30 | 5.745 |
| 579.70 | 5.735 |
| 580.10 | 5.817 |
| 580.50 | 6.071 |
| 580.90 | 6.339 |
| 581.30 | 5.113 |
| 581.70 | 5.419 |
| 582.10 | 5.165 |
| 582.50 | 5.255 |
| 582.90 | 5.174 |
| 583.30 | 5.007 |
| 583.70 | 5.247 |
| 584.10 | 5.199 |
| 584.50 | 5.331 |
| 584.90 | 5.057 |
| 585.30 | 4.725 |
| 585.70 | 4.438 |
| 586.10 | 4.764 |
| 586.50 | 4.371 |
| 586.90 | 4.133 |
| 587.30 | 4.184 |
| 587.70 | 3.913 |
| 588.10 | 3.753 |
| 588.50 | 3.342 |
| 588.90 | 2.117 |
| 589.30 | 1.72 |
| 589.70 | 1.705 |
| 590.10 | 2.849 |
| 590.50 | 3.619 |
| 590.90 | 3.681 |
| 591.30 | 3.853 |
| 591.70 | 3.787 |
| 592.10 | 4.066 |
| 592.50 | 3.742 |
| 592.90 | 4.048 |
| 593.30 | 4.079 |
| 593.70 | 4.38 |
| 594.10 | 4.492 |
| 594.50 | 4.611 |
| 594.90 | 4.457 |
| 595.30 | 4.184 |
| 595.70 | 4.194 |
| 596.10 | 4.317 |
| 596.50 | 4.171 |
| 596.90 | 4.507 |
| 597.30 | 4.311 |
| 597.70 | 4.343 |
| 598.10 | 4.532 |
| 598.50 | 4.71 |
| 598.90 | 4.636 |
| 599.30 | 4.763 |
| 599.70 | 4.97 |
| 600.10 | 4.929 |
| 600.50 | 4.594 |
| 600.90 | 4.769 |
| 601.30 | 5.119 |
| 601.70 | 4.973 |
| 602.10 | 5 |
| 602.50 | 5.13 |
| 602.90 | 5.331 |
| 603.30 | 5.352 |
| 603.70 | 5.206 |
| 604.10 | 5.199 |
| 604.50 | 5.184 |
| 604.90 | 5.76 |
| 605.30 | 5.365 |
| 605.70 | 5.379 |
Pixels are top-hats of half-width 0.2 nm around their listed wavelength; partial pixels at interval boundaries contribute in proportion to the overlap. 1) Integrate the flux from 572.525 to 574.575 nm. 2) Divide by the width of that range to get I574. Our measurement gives 5.31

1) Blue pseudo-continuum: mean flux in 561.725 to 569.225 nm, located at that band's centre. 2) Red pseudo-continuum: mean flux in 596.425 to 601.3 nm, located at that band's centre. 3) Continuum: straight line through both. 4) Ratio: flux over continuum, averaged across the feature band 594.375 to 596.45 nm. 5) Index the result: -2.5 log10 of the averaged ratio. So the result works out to 0.07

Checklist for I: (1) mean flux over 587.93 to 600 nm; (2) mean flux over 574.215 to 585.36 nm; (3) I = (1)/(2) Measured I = 0.7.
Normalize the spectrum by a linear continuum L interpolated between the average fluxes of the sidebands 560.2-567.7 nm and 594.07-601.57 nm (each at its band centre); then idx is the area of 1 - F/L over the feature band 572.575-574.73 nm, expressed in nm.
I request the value -0.449 nm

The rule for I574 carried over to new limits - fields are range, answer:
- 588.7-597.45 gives 3.76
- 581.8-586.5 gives 5.01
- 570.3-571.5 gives 5.13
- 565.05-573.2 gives 4.85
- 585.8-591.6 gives 3.45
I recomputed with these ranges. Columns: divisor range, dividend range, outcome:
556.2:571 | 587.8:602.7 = 0.92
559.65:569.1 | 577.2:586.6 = 1.21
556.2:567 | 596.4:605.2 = 1.12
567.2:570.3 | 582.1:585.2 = 1.09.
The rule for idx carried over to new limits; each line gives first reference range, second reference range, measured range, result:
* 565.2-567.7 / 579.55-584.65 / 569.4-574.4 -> -0.265 nm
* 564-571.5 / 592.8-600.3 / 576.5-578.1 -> -0.230 nm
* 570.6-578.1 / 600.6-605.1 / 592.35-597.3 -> 0.899 nm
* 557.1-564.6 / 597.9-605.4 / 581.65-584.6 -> -0.337 nm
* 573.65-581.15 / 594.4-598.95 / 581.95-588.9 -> 0.726 nm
